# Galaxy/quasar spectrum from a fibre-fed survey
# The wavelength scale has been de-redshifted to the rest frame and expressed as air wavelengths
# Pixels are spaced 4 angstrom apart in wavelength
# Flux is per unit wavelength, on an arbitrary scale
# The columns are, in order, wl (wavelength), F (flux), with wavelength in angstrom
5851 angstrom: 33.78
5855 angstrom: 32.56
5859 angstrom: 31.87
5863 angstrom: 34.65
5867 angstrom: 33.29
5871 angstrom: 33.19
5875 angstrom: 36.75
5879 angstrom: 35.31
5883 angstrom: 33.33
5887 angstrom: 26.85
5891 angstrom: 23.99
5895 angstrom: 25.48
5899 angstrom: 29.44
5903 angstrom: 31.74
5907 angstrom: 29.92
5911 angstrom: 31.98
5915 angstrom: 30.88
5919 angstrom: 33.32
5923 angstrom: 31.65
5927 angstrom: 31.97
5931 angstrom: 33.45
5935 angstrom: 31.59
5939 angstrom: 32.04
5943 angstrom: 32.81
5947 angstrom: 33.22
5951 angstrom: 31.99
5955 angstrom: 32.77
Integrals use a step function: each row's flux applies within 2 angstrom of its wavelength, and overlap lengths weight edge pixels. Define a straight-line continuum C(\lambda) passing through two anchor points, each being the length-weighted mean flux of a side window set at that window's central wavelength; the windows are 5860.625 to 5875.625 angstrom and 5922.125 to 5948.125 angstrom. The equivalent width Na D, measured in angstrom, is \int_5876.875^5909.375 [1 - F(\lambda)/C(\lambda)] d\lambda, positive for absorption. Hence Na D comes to 3.84 angstrom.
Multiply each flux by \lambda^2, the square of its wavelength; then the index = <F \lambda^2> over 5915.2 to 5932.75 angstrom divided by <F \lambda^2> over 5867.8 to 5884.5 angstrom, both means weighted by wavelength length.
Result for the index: 1.0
